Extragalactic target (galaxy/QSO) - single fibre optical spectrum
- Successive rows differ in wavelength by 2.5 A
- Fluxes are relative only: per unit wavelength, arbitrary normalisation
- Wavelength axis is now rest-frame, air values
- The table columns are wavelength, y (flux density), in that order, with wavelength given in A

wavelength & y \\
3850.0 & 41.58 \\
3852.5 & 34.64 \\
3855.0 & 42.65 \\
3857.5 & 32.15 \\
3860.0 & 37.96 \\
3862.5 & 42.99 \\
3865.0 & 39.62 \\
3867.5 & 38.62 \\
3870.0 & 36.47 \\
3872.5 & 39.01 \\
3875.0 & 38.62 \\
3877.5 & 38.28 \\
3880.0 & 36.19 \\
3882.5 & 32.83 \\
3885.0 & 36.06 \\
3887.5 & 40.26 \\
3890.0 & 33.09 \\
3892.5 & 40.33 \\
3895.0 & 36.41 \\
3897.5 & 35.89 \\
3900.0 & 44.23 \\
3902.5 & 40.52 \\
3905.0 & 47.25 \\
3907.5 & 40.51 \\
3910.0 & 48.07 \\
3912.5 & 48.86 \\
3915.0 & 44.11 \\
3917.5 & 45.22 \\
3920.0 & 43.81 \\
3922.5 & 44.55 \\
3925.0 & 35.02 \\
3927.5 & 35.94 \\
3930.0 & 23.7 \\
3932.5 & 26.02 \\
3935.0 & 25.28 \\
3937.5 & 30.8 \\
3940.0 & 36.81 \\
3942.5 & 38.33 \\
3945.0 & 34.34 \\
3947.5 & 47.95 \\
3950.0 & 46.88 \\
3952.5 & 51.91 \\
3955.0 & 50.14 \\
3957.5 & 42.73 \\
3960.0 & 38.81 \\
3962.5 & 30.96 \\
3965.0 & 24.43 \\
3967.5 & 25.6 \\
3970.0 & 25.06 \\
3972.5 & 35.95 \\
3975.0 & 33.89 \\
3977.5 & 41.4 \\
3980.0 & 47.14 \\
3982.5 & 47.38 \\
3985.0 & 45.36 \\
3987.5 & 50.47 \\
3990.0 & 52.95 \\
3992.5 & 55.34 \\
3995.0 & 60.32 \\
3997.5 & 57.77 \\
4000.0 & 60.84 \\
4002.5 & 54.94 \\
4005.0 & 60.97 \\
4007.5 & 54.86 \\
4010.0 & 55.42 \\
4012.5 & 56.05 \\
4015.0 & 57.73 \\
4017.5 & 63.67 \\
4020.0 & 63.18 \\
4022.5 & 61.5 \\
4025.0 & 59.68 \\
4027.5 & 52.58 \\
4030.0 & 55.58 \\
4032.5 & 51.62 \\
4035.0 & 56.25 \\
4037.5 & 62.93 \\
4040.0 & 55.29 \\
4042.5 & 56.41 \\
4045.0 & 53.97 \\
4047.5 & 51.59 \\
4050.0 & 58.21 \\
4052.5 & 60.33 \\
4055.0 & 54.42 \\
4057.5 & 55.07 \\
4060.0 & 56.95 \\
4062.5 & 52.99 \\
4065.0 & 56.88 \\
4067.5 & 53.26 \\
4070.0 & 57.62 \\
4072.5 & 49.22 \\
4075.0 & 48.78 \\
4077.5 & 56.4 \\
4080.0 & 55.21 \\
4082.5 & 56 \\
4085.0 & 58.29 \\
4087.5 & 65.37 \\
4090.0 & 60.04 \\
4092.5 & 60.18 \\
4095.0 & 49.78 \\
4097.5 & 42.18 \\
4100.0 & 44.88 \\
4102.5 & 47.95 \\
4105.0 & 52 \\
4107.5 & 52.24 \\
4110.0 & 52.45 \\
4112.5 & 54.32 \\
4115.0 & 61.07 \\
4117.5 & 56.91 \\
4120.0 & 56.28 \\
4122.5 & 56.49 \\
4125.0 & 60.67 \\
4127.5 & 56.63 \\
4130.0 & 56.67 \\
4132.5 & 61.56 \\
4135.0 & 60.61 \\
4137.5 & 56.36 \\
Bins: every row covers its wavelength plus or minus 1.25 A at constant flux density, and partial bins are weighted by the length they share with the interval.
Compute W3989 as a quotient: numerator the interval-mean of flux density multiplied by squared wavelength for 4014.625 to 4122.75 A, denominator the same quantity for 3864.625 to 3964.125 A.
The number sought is 1.5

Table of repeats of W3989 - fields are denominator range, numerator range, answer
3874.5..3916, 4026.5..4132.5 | 1.51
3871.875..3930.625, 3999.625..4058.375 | 1.54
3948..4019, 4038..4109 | 1.20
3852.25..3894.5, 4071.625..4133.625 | 1.63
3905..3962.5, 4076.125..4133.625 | 1.51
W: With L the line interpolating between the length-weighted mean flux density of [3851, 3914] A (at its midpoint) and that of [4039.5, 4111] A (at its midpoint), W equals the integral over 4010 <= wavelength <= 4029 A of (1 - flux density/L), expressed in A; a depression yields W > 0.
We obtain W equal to -3.4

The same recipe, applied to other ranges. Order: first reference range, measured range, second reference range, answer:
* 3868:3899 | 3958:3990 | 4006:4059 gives 7.4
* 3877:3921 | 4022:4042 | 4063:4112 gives -2.8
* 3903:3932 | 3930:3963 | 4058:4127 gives 4.0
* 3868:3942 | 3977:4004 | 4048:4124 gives -3.8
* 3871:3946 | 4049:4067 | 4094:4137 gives -2.3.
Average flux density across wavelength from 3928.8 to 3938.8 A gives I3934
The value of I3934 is 26.5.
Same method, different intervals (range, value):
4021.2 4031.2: 57.4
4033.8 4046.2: 57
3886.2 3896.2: 37.5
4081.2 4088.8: 59.9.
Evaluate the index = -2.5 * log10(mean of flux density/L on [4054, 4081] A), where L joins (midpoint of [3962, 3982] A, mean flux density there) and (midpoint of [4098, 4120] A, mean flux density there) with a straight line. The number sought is -0.16 mag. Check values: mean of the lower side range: 33.7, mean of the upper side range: 52.6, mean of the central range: 54.2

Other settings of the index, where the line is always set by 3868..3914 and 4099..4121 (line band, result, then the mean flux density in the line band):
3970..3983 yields 0.147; 39.2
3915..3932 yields 0.099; 38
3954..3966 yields 0.172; 37.4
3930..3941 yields 0.417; 28.9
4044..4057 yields -0.128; 55.7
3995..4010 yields -0.237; 57.9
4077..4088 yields -0.127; 57.9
